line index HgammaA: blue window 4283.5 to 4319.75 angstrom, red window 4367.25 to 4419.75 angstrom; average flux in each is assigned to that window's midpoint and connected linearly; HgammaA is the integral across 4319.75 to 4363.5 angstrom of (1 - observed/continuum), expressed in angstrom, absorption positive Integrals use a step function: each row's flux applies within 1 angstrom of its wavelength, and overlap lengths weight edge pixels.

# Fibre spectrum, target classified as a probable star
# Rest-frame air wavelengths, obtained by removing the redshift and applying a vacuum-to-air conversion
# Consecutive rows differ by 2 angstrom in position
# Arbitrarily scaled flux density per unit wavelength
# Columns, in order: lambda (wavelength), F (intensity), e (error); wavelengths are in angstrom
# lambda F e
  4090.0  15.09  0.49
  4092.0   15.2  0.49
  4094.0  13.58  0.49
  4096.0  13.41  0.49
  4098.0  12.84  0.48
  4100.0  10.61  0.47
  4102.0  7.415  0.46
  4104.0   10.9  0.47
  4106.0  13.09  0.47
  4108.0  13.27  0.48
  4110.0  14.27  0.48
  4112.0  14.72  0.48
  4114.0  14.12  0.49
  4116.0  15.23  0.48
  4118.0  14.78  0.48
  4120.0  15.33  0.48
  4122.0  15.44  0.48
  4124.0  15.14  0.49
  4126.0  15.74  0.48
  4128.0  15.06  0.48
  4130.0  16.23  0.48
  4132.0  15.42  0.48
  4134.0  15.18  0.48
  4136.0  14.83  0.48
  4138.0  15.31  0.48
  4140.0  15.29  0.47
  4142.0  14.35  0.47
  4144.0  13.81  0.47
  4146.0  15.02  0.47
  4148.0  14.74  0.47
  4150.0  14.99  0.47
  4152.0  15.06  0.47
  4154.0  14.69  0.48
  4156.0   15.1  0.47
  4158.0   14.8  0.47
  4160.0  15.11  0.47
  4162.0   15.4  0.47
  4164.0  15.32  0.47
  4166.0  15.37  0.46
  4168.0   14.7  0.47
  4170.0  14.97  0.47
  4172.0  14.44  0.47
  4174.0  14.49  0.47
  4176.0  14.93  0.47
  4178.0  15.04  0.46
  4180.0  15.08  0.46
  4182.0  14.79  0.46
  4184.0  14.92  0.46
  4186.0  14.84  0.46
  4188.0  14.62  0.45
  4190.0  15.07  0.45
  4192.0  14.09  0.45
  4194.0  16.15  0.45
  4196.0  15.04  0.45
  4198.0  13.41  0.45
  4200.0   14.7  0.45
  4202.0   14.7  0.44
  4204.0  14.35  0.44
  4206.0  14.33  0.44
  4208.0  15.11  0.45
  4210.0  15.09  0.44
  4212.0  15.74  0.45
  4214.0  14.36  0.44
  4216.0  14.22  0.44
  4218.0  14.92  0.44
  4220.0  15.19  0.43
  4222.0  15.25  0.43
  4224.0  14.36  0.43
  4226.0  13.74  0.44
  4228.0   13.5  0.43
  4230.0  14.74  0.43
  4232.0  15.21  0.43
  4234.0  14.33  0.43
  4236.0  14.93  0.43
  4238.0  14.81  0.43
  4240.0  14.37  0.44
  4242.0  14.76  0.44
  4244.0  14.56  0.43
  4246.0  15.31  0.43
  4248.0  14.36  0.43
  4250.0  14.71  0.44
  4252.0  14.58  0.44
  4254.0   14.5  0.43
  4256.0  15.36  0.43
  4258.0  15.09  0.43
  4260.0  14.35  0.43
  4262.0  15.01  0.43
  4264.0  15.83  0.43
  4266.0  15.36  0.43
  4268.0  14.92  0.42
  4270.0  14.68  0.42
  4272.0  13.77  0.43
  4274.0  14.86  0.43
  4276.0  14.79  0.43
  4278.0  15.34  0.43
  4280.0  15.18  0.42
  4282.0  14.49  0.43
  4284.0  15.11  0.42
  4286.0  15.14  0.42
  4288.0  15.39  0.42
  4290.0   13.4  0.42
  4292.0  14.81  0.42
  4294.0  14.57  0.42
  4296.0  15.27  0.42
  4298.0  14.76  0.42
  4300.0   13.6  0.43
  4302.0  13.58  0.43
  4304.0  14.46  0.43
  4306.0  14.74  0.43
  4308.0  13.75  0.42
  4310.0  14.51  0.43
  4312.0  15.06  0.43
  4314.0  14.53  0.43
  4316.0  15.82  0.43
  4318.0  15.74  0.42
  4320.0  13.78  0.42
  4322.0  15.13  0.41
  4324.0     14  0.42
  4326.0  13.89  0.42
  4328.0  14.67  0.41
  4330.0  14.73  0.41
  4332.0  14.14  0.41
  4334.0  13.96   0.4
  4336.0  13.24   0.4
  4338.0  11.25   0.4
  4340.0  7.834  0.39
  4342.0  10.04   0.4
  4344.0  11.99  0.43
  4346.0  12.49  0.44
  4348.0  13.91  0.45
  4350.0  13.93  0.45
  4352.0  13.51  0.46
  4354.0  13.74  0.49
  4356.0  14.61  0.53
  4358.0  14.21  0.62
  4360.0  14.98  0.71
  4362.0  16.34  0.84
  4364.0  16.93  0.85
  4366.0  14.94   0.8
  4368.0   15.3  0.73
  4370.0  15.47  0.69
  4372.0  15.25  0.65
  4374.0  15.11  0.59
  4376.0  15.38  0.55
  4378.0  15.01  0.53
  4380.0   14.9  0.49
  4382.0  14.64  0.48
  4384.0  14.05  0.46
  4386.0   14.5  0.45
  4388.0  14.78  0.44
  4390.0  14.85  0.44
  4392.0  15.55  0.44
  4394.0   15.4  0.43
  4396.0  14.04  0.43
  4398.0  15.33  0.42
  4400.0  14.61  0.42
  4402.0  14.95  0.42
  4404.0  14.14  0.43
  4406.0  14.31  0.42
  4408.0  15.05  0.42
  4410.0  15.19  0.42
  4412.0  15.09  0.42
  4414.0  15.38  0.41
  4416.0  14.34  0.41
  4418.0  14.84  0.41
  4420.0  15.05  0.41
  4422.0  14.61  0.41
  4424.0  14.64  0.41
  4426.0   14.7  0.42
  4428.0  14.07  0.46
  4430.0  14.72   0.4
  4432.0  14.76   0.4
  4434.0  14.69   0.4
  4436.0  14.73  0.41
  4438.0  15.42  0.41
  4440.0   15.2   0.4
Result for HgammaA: 3.7 angstrom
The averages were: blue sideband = 14.7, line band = 13.5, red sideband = 14.9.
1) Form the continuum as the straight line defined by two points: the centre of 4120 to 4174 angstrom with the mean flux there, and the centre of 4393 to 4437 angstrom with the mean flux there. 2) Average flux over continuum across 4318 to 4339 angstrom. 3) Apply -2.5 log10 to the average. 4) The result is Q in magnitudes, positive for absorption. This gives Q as 0.07 mag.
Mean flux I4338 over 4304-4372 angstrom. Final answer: 14.1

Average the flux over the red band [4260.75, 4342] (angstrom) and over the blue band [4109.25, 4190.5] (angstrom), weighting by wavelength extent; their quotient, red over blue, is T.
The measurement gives 0.96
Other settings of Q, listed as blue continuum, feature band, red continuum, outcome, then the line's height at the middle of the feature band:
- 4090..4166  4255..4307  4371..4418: -0.01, 14.7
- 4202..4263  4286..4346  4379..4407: 0.06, 14.7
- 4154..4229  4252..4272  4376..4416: -0.01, 14.8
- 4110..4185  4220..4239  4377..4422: 0.03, 14.9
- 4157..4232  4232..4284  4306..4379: -0.02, 14.5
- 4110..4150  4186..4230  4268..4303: 0.01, 14.8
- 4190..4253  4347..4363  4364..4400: 0.04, 15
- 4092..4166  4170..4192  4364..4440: -0.03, 14.5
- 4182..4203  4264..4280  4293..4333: -0.02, 14.6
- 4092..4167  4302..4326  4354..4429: 0.01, 14.8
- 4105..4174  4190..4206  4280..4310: 0.01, 14.8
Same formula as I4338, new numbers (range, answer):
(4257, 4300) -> 14.8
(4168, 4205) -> 14.8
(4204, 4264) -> 14.7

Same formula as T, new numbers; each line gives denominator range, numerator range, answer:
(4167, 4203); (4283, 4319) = 0.99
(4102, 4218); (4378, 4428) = 1.00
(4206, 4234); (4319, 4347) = 0.88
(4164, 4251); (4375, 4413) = 1.01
